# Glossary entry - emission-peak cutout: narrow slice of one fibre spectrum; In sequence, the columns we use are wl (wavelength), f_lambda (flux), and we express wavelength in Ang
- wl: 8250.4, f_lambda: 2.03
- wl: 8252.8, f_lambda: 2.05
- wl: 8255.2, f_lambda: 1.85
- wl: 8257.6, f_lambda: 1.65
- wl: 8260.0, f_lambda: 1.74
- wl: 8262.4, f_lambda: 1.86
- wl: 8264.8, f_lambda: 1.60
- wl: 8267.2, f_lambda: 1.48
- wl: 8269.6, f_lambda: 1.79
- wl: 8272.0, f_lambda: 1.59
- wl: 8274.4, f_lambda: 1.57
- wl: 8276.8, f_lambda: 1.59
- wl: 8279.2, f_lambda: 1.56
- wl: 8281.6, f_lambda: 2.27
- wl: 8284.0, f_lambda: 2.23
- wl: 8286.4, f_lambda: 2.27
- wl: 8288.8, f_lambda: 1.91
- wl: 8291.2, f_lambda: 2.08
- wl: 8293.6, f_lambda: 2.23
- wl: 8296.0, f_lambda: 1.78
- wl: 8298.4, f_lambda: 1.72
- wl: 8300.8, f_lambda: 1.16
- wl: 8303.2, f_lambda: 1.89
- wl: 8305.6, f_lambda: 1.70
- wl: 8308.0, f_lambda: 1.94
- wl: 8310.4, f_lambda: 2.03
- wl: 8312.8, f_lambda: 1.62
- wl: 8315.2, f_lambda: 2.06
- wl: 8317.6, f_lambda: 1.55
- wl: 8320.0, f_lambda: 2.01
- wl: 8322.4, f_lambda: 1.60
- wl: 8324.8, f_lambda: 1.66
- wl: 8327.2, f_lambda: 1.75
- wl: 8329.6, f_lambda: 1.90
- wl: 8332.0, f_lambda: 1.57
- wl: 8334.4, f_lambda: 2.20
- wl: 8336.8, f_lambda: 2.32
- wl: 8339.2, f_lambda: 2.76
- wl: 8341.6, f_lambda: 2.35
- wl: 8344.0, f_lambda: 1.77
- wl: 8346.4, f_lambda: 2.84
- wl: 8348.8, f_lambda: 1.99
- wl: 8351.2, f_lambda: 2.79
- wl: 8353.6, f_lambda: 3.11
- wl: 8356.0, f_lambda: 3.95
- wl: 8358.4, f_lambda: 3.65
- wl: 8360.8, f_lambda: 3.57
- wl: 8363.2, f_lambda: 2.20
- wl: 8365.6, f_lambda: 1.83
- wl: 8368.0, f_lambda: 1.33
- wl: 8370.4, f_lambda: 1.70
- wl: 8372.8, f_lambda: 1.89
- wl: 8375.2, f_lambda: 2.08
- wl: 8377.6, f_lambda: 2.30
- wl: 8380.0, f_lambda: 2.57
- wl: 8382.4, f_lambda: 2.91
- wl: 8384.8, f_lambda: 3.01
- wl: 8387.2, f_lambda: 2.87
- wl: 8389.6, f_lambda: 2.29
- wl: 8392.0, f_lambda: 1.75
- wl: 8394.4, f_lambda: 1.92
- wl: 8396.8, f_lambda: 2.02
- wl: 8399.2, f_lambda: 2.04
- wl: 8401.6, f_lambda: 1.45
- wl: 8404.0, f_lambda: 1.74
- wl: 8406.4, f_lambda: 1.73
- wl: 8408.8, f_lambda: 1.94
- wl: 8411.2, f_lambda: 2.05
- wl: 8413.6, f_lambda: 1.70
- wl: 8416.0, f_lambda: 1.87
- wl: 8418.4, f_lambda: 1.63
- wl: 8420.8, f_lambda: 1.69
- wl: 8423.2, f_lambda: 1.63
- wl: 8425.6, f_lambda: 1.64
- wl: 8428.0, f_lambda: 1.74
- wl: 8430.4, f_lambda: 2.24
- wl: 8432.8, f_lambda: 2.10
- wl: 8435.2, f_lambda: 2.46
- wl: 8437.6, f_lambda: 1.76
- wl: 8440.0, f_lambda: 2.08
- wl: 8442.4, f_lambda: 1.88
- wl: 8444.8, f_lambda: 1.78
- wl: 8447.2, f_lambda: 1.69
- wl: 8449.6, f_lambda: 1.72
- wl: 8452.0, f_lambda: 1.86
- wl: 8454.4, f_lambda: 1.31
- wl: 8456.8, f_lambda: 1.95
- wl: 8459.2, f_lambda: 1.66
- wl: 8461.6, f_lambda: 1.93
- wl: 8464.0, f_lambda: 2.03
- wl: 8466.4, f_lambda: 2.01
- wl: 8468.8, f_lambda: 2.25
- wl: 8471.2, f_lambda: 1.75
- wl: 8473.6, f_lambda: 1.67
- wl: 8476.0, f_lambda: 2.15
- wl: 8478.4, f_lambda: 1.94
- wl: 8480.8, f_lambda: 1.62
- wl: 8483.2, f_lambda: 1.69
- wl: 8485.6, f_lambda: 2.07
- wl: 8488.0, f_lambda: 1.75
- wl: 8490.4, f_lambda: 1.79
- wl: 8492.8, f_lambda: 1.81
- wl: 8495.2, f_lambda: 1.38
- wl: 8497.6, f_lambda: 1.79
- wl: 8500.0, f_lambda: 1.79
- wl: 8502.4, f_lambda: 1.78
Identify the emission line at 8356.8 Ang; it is H-alpha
